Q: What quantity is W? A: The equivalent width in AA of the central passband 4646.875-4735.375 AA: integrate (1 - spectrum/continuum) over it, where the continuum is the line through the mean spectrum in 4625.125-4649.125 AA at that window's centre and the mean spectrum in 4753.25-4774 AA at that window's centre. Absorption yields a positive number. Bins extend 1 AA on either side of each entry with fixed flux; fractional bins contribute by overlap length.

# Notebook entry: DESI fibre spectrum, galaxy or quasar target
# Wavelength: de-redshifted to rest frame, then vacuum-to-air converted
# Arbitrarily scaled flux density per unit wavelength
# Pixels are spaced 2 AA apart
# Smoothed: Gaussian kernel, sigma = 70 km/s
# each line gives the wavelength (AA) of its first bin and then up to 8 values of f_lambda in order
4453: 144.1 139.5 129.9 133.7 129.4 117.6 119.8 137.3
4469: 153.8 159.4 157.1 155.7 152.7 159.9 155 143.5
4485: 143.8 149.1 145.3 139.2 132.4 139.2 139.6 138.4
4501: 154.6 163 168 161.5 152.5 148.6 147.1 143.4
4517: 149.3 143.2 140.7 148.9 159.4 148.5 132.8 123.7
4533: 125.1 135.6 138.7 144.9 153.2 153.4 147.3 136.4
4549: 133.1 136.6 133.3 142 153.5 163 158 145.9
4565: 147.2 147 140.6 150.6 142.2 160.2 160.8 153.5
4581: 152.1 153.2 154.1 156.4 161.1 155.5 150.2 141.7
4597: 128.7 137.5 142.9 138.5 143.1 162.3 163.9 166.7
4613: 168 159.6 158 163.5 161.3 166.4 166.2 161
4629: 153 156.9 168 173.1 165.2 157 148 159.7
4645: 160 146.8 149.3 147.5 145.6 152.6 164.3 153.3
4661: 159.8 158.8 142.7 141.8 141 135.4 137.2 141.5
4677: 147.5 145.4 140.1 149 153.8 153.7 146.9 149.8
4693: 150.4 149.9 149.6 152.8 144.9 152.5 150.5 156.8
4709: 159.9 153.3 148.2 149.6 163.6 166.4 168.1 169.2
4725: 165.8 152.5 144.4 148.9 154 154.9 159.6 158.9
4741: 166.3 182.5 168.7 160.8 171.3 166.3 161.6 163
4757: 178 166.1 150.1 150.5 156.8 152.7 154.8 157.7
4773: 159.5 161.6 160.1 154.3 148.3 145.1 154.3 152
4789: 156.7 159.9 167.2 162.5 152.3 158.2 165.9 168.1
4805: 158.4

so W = 4.2 AA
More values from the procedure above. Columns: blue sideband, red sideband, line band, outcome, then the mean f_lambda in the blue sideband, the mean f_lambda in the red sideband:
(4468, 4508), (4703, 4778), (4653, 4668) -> 0.4 AA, 151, 160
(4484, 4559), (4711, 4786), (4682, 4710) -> 0.8 AA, 145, 159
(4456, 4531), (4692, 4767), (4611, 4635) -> -1.6 AA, 145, 158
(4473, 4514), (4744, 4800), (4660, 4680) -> 1.3 AA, 150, 159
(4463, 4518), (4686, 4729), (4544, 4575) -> 0.9 AA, 148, 155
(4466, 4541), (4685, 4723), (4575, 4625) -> -1.4 AA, 147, 154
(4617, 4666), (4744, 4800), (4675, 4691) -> 1.0 AA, 158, 159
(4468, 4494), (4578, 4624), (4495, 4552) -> 2.3 AA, 150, 154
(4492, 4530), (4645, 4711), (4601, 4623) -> -1.4 AA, 148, 149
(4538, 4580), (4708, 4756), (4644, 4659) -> 0.2 AA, 148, 161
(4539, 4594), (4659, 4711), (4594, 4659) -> -2.8 AA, 150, 149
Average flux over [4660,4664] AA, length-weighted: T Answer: 159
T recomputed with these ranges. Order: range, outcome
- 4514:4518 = 146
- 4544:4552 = 138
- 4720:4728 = 164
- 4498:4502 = 146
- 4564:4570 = 145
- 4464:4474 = 145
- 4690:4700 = 150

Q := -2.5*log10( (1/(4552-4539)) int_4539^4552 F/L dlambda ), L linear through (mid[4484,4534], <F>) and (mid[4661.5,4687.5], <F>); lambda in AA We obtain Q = 0.02 mag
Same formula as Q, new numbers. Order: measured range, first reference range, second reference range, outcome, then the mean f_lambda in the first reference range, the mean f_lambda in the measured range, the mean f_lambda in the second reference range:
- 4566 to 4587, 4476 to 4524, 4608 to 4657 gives 0.02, 148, 152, 159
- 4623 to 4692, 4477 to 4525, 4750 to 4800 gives 0.01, 148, 152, 158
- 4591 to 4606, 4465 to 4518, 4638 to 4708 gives 0.06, 149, 141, 150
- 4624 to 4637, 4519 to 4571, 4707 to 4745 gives -0.08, 144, 163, 159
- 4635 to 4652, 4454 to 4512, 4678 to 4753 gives -0.02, 146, 155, 156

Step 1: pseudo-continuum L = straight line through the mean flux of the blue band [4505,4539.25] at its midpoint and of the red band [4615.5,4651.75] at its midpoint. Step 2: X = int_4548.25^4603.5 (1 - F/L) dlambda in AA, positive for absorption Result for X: 1.3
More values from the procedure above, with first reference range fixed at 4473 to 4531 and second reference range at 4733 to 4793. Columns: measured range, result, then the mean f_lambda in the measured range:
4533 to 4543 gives 0.5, 142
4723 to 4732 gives 0.2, 155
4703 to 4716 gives 0.4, 153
